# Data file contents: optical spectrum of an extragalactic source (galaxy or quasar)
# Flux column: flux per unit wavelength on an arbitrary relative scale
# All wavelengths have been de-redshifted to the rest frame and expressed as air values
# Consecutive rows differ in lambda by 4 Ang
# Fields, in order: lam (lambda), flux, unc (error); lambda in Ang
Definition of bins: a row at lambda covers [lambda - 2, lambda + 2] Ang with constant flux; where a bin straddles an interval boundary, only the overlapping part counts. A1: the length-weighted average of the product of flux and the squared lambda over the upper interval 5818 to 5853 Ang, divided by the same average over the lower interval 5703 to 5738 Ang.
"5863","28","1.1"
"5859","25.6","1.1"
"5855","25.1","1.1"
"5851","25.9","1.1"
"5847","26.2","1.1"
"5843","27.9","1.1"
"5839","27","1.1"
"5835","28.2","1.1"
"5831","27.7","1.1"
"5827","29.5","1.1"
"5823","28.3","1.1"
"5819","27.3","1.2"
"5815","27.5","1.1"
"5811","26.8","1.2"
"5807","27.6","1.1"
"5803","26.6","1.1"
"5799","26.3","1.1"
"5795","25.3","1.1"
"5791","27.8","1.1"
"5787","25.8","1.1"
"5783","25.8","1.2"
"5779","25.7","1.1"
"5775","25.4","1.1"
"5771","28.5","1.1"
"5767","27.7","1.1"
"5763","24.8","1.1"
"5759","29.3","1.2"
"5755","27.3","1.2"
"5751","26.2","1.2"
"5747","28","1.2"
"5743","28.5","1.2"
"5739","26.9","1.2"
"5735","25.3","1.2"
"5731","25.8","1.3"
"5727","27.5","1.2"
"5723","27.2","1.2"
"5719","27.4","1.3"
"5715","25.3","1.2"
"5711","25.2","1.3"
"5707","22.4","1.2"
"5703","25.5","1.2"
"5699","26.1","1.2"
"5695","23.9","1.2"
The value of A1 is 1.1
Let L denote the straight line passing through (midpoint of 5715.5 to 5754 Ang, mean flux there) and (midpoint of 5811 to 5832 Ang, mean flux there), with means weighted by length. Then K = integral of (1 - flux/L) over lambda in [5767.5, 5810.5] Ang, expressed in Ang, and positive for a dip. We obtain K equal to 1.6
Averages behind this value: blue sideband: 26.9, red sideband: 28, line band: 26.5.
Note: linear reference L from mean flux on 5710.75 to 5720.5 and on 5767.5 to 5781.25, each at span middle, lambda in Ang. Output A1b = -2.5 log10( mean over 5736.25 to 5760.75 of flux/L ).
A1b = -0.050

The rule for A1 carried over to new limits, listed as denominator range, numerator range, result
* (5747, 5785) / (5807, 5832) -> 1.06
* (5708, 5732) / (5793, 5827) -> 1.07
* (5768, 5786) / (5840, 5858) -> 1.02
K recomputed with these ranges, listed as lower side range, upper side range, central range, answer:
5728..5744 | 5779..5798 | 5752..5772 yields -0.80 Ang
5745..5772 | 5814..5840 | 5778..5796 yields 0.96 Ang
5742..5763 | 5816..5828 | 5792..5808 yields 0.87 Ang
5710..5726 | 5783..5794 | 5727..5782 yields -0.89 Ang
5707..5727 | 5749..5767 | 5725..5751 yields -0.42 Ang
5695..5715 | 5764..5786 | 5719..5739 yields -0.98 Ang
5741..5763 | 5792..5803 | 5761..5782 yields 0.44 Ang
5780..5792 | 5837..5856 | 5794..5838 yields -1.70 Ang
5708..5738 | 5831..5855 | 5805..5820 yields -0.32 Ang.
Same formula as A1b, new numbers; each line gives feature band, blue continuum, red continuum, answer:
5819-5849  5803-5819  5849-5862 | -0.05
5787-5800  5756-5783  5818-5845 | 0.04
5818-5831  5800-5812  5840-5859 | -0.07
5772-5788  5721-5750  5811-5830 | 0.07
